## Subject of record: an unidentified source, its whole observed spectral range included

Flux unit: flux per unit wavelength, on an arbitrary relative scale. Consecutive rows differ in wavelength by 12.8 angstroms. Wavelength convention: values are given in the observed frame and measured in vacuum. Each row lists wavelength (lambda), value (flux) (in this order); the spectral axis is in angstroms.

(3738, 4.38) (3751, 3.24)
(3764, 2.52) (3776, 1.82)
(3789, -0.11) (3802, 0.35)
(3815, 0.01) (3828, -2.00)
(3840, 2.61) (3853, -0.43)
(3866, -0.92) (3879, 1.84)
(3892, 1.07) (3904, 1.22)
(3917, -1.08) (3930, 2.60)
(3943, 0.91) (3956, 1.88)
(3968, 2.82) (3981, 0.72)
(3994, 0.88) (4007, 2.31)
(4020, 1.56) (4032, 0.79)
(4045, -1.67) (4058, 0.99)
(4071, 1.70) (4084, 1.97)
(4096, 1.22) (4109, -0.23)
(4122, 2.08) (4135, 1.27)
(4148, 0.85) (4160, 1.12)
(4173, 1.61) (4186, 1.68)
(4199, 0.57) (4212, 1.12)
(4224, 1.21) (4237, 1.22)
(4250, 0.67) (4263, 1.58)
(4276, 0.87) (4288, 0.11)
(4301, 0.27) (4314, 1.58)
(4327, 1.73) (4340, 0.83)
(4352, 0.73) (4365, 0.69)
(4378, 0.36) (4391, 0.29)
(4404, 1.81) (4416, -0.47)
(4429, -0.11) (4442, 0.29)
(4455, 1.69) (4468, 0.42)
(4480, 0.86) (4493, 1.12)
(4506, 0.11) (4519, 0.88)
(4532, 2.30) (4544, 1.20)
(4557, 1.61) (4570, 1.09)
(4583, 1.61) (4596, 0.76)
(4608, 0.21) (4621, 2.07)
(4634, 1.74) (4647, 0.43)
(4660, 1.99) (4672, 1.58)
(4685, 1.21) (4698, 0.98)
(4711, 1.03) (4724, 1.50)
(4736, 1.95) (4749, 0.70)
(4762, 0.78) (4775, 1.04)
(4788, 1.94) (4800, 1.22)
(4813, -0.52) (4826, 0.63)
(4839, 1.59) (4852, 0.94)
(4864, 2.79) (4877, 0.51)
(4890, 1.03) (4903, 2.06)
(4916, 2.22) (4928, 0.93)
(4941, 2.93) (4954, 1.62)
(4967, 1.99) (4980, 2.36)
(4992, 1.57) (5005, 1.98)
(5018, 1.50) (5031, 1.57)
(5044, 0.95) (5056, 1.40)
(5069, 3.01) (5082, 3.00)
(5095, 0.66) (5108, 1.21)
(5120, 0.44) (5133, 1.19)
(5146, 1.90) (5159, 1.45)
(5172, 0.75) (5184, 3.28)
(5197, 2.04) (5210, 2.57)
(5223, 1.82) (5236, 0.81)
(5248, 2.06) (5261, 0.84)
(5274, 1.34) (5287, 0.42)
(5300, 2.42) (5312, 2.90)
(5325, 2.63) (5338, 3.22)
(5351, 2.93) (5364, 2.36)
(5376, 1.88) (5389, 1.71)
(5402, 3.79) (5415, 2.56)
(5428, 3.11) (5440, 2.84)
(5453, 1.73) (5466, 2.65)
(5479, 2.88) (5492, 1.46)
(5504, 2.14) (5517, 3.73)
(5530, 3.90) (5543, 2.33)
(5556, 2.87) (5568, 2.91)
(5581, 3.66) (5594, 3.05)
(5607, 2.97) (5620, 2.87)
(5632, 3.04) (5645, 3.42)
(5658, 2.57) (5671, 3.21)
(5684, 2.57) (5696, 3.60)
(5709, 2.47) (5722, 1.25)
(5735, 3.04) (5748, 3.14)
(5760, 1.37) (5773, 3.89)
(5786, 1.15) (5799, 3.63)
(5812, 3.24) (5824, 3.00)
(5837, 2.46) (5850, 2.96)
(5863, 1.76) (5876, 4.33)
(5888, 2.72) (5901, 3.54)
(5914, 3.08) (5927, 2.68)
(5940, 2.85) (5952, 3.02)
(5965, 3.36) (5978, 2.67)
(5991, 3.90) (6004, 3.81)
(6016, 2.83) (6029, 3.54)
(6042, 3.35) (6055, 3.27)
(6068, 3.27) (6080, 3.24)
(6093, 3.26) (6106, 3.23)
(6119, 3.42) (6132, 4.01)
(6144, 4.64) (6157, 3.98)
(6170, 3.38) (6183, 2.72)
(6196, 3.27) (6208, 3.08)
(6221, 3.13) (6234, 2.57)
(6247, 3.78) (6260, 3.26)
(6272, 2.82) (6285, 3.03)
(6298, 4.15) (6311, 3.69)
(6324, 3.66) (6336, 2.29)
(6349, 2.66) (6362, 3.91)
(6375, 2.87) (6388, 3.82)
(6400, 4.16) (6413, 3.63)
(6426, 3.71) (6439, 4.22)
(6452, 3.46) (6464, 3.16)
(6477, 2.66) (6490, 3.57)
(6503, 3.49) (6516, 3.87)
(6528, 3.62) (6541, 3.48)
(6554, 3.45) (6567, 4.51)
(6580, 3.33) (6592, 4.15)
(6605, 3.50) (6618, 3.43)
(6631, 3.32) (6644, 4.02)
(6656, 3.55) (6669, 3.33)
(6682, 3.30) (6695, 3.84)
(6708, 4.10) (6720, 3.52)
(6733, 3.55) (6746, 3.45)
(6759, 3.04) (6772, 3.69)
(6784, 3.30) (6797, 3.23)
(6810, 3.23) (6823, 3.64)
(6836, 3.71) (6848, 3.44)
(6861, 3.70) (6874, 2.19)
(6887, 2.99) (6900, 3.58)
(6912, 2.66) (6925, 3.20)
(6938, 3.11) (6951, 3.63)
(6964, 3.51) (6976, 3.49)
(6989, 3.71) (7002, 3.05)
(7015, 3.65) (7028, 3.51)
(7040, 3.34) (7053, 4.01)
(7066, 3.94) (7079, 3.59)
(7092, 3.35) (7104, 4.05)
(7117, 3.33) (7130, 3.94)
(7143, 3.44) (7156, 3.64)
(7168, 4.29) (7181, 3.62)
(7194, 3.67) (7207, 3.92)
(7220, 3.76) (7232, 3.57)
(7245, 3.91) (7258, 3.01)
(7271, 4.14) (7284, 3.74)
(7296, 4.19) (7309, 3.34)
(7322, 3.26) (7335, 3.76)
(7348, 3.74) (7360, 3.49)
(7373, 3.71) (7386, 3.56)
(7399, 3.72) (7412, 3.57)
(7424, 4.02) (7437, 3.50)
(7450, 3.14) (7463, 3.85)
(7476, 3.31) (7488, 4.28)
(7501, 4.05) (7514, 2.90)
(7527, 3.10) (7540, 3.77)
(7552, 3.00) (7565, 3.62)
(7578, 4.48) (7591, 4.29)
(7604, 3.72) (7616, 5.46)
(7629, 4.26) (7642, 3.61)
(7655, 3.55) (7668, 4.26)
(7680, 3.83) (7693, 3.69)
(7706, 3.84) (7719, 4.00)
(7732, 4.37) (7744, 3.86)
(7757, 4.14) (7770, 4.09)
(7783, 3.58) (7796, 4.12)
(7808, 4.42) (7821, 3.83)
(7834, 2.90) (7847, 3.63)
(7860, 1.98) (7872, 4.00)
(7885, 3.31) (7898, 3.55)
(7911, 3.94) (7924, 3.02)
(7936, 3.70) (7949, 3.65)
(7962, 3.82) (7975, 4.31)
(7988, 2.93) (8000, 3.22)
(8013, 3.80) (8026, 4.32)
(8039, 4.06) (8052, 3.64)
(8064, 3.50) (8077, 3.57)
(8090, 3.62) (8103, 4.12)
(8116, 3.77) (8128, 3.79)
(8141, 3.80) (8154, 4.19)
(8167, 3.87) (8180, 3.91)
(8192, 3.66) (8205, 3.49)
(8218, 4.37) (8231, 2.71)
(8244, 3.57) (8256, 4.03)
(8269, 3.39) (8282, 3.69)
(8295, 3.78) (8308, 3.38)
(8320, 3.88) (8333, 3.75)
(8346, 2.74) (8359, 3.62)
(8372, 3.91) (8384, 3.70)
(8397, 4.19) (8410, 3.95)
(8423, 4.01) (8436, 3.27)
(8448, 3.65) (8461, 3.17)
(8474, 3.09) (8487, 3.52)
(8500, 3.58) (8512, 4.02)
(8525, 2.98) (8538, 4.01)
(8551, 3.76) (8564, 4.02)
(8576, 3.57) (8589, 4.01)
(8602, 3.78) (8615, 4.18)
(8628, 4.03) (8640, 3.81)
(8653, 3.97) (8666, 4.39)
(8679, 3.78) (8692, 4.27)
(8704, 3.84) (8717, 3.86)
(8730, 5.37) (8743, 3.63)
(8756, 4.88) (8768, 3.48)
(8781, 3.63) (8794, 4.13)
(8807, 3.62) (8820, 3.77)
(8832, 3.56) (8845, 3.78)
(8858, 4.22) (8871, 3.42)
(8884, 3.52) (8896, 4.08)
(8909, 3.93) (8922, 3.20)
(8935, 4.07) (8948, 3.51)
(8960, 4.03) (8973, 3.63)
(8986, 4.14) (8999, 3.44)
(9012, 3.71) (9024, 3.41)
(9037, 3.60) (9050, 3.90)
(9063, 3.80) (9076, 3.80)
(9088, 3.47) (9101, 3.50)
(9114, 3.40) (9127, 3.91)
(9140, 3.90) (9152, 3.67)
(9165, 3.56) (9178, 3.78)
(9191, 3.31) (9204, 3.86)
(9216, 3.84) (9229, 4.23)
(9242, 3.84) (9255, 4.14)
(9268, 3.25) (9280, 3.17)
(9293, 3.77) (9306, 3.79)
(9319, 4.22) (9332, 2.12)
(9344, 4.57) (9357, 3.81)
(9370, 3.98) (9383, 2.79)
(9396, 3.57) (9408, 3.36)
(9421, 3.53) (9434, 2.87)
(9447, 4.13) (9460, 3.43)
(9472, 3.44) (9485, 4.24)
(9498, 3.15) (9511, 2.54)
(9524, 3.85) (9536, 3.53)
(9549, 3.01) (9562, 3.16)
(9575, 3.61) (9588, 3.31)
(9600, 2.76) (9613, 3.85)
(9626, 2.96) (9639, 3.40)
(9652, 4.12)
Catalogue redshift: 0.33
